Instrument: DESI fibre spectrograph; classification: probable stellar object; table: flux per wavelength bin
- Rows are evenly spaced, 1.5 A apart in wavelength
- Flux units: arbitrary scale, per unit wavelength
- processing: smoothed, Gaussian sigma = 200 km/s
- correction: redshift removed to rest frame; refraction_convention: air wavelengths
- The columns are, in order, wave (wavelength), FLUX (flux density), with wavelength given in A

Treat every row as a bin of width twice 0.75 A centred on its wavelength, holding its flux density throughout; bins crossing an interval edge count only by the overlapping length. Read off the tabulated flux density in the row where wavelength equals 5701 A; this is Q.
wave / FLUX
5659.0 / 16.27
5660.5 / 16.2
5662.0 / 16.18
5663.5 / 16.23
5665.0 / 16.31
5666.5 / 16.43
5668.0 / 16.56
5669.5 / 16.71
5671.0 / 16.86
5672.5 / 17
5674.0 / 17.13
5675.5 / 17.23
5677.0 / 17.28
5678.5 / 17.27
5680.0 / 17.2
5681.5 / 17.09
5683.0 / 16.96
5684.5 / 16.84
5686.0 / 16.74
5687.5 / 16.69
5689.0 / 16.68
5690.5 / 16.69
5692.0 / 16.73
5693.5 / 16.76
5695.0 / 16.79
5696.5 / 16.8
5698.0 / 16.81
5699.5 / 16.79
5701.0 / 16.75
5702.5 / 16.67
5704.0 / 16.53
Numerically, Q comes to 16.75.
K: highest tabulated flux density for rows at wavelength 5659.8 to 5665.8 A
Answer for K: 16.31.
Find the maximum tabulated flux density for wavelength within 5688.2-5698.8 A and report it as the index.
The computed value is 16.81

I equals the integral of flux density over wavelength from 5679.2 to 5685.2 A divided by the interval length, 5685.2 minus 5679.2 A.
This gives 17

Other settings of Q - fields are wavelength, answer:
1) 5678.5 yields 17.27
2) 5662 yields 16.18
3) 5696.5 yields 16.8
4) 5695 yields 16.79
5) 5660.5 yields 16.2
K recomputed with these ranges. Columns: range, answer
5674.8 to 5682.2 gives 17.28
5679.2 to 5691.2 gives 17.2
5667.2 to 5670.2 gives 16.71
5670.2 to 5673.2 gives 17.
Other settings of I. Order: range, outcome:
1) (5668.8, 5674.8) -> 16.9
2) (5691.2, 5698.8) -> 16.8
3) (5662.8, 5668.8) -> 16.4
